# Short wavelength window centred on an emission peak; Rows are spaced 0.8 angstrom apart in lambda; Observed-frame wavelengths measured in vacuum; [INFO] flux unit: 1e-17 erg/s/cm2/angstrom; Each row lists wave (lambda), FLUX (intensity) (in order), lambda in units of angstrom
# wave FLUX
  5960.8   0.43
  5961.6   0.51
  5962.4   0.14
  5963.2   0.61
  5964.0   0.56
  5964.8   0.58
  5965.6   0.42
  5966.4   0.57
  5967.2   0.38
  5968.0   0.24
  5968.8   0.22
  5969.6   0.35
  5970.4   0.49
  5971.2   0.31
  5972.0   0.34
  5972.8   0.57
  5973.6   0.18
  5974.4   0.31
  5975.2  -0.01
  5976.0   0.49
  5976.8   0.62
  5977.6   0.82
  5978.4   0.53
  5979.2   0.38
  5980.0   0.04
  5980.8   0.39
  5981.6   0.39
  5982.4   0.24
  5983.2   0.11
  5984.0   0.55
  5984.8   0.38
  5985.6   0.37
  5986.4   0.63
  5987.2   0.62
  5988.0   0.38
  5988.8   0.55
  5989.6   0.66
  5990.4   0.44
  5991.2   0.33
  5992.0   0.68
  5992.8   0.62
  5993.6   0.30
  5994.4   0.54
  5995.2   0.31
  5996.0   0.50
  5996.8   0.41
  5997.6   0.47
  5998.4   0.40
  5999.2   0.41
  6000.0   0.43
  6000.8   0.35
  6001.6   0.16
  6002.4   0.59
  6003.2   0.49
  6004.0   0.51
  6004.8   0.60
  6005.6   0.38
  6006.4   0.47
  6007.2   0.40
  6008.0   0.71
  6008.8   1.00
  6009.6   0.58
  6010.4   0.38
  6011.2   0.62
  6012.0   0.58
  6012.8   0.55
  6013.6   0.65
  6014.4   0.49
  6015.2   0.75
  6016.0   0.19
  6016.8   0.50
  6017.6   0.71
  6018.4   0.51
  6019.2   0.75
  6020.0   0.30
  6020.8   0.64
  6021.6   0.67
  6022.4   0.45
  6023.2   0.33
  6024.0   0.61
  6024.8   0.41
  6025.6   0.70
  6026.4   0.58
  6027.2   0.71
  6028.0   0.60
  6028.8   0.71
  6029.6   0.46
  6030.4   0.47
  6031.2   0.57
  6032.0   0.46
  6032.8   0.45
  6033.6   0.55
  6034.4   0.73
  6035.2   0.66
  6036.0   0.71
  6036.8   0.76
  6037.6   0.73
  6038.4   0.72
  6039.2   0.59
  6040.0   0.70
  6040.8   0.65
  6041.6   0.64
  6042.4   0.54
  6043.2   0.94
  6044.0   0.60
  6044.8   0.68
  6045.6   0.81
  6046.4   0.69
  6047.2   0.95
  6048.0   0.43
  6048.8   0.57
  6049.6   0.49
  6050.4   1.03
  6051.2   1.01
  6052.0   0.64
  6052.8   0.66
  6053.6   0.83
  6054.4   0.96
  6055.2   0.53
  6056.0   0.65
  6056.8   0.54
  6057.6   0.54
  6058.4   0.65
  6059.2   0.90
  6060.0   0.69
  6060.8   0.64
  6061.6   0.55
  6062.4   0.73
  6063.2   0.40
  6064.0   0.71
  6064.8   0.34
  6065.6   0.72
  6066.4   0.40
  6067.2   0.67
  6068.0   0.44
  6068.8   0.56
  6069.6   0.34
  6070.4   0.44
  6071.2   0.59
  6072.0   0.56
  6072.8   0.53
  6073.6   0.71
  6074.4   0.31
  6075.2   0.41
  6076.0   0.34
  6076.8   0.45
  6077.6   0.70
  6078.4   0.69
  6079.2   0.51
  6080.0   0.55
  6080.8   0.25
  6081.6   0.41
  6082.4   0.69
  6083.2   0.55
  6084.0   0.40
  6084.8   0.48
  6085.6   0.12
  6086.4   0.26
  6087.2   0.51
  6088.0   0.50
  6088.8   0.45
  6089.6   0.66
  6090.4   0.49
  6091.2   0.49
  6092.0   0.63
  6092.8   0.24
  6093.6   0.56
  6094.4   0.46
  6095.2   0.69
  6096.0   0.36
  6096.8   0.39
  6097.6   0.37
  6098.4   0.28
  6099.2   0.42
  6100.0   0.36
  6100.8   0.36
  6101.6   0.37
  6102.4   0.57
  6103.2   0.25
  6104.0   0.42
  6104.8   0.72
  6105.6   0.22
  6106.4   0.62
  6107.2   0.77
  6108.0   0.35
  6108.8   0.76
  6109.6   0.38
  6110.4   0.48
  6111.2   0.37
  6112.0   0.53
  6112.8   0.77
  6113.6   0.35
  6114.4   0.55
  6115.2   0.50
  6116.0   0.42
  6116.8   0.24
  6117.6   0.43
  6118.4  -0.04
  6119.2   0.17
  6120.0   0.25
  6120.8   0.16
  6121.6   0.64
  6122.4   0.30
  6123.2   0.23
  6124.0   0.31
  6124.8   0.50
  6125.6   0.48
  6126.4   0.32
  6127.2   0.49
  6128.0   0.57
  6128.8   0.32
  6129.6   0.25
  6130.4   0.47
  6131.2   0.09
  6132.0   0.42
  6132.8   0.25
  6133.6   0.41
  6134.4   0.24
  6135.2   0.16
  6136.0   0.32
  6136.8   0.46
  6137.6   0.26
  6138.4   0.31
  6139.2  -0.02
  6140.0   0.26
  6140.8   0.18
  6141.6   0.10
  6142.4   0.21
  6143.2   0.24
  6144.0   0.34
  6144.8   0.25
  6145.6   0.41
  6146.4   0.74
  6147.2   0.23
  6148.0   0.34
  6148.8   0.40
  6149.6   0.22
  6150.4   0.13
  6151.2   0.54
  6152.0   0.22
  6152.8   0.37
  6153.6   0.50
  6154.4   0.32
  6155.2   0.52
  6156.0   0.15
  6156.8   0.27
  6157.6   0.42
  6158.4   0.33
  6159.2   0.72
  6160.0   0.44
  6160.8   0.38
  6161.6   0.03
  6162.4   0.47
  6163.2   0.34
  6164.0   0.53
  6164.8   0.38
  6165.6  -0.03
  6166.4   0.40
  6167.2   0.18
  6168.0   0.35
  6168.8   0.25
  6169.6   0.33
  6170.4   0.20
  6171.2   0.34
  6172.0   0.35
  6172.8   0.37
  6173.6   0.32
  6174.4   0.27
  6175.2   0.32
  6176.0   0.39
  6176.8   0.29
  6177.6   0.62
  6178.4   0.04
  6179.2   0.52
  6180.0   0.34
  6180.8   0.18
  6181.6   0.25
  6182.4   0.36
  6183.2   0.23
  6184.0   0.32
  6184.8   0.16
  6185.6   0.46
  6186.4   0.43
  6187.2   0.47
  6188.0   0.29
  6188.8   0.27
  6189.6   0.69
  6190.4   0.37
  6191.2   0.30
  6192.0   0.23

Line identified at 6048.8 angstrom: Mg II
